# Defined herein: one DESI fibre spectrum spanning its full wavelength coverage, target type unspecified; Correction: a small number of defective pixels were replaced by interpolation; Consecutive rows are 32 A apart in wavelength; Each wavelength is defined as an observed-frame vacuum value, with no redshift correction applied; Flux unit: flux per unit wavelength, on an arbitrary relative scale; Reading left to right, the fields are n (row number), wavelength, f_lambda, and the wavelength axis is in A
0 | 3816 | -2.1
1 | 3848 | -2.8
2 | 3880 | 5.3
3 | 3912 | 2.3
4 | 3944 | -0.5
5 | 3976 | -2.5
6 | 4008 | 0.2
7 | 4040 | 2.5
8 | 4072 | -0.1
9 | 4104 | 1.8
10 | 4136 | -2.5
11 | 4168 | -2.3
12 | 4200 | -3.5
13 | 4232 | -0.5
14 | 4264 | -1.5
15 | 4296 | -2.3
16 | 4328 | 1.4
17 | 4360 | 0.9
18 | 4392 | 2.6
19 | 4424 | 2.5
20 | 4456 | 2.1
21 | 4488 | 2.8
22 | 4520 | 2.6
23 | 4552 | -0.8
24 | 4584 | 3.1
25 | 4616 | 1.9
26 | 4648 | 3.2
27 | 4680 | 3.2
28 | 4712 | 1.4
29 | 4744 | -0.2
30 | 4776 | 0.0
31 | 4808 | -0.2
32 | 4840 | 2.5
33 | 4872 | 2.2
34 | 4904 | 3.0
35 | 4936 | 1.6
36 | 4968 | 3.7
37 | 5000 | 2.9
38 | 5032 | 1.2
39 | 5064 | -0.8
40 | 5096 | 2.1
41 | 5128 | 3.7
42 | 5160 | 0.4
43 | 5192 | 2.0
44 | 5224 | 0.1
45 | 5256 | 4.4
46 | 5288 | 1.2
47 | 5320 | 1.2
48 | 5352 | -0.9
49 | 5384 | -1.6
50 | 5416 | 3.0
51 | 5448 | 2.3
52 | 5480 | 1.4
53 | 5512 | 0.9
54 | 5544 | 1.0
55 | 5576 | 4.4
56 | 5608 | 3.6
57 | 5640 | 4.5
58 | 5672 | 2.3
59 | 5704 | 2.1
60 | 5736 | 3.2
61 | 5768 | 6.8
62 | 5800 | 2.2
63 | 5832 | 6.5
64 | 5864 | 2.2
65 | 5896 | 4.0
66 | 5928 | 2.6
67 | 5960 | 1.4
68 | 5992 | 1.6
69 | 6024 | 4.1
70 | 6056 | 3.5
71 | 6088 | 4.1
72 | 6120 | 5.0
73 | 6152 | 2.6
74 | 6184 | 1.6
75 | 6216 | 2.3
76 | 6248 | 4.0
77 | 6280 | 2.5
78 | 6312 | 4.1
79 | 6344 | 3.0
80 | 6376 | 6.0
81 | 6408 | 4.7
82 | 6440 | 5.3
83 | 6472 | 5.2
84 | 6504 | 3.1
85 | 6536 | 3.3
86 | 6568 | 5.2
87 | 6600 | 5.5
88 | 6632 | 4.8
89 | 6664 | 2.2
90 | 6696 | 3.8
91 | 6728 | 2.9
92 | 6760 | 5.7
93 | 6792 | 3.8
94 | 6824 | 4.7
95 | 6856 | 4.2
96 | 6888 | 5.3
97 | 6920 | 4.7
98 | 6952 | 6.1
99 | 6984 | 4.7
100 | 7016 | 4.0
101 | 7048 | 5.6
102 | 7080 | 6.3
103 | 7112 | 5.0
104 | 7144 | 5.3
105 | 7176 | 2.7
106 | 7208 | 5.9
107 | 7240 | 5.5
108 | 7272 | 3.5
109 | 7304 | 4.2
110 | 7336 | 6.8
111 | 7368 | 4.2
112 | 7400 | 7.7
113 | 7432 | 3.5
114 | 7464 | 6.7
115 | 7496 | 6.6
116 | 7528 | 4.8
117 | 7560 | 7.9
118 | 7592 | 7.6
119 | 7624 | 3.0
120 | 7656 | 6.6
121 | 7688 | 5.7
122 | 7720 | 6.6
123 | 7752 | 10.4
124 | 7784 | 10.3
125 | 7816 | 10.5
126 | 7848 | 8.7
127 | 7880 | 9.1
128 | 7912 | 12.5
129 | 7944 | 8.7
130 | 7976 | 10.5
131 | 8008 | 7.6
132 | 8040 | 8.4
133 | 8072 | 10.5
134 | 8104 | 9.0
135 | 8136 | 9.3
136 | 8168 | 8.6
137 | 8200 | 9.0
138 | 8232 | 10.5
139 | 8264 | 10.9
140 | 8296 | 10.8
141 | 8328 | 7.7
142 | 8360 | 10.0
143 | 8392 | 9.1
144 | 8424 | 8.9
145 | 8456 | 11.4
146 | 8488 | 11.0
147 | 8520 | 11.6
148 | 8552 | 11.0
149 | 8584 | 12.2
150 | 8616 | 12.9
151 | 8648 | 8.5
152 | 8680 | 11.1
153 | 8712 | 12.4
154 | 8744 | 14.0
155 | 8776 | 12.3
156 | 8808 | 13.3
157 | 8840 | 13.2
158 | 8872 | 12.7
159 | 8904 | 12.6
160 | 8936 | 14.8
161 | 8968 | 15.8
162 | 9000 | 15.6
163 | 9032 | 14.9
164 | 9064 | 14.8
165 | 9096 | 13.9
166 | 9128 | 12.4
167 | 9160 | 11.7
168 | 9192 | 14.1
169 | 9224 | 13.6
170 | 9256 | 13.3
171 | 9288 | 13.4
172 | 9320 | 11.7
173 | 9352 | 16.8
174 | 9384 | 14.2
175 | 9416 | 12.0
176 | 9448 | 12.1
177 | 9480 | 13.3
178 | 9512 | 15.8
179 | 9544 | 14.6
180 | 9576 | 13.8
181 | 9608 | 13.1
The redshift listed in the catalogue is 0.94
